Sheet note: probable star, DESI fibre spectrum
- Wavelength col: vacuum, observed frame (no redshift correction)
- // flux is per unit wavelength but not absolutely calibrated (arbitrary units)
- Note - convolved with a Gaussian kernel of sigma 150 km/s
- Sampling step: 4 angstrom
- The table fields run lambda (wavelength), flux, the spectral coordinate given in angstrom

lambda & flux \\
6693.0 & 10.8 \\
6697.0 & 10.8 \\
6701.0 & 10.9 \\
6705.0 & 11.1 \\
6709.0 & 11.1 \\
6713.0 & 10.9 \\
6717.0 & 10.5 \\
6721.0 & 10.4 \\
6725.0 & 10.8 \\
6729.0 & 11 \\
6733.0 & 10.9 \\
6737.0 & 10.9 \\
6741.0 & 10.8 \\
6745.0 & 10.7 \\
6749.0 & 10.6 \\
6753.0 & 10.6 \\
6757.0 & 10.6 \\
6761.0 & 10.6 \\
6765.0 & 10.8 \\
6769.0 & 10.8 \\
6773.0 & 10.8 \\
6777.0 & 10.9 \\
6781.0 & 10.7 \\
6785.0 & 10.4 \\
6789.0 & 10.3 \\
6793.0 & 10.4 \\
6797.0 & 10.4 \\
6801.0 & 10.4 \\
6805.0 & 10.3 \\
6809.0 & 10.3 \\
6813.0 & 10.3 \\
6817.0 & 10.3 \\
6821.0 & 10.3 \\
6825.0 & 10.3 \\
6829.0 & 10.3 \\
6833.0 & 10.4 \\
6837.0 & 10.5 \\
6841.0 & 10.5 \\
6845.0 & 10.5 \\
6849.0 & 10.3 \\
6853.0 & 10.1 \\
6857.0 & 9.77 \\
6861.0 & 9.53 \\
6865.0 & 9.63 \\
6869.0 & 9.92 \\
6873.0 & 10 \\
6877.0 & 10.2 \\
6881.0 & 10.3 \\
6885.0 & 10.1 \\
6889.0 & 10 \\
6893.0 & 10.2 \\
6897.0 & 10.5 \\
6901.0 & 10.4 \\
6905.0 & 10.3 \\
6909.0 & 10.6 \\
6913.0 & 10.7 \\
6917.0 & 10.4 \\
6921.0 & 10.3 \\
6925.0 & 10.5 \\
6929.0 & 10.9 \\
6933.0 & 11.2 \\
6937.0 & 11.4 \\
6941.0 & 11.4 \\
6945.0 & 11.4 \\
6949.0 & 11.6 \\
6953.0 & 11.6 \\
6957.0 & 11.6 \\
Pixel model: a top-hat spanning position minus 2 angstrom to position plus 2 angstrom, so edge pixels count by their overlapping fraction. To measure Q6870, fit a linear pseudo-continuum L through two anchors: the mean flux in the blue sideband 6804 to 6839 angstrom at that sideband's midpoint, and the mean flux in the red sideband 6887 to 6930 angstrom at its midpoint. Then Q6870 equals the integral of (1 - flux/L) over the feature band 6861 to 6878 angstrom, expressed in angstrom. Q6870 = 0.8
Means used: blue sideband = 10.3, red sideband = 10.4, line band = 9.87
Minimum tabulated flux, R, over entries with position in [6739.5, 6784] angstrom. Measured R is 10.6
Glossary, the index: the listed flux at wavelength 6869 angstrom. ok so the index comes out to 9.92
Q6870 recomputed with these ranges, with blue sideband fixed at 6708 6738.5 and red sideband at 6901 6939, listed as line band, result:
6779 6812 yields 1.1 angstrom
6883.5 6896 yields 0.7 angstrom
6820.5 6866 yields 2.3 angstrom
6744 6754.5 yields 0.2 angstrom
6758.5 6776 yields 0.0 angstrom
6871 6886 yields 0.8 angstrom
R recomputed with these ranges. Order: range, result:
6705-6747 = 10.4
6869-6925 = 9.92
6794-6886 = 9.53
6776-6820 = 10.3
